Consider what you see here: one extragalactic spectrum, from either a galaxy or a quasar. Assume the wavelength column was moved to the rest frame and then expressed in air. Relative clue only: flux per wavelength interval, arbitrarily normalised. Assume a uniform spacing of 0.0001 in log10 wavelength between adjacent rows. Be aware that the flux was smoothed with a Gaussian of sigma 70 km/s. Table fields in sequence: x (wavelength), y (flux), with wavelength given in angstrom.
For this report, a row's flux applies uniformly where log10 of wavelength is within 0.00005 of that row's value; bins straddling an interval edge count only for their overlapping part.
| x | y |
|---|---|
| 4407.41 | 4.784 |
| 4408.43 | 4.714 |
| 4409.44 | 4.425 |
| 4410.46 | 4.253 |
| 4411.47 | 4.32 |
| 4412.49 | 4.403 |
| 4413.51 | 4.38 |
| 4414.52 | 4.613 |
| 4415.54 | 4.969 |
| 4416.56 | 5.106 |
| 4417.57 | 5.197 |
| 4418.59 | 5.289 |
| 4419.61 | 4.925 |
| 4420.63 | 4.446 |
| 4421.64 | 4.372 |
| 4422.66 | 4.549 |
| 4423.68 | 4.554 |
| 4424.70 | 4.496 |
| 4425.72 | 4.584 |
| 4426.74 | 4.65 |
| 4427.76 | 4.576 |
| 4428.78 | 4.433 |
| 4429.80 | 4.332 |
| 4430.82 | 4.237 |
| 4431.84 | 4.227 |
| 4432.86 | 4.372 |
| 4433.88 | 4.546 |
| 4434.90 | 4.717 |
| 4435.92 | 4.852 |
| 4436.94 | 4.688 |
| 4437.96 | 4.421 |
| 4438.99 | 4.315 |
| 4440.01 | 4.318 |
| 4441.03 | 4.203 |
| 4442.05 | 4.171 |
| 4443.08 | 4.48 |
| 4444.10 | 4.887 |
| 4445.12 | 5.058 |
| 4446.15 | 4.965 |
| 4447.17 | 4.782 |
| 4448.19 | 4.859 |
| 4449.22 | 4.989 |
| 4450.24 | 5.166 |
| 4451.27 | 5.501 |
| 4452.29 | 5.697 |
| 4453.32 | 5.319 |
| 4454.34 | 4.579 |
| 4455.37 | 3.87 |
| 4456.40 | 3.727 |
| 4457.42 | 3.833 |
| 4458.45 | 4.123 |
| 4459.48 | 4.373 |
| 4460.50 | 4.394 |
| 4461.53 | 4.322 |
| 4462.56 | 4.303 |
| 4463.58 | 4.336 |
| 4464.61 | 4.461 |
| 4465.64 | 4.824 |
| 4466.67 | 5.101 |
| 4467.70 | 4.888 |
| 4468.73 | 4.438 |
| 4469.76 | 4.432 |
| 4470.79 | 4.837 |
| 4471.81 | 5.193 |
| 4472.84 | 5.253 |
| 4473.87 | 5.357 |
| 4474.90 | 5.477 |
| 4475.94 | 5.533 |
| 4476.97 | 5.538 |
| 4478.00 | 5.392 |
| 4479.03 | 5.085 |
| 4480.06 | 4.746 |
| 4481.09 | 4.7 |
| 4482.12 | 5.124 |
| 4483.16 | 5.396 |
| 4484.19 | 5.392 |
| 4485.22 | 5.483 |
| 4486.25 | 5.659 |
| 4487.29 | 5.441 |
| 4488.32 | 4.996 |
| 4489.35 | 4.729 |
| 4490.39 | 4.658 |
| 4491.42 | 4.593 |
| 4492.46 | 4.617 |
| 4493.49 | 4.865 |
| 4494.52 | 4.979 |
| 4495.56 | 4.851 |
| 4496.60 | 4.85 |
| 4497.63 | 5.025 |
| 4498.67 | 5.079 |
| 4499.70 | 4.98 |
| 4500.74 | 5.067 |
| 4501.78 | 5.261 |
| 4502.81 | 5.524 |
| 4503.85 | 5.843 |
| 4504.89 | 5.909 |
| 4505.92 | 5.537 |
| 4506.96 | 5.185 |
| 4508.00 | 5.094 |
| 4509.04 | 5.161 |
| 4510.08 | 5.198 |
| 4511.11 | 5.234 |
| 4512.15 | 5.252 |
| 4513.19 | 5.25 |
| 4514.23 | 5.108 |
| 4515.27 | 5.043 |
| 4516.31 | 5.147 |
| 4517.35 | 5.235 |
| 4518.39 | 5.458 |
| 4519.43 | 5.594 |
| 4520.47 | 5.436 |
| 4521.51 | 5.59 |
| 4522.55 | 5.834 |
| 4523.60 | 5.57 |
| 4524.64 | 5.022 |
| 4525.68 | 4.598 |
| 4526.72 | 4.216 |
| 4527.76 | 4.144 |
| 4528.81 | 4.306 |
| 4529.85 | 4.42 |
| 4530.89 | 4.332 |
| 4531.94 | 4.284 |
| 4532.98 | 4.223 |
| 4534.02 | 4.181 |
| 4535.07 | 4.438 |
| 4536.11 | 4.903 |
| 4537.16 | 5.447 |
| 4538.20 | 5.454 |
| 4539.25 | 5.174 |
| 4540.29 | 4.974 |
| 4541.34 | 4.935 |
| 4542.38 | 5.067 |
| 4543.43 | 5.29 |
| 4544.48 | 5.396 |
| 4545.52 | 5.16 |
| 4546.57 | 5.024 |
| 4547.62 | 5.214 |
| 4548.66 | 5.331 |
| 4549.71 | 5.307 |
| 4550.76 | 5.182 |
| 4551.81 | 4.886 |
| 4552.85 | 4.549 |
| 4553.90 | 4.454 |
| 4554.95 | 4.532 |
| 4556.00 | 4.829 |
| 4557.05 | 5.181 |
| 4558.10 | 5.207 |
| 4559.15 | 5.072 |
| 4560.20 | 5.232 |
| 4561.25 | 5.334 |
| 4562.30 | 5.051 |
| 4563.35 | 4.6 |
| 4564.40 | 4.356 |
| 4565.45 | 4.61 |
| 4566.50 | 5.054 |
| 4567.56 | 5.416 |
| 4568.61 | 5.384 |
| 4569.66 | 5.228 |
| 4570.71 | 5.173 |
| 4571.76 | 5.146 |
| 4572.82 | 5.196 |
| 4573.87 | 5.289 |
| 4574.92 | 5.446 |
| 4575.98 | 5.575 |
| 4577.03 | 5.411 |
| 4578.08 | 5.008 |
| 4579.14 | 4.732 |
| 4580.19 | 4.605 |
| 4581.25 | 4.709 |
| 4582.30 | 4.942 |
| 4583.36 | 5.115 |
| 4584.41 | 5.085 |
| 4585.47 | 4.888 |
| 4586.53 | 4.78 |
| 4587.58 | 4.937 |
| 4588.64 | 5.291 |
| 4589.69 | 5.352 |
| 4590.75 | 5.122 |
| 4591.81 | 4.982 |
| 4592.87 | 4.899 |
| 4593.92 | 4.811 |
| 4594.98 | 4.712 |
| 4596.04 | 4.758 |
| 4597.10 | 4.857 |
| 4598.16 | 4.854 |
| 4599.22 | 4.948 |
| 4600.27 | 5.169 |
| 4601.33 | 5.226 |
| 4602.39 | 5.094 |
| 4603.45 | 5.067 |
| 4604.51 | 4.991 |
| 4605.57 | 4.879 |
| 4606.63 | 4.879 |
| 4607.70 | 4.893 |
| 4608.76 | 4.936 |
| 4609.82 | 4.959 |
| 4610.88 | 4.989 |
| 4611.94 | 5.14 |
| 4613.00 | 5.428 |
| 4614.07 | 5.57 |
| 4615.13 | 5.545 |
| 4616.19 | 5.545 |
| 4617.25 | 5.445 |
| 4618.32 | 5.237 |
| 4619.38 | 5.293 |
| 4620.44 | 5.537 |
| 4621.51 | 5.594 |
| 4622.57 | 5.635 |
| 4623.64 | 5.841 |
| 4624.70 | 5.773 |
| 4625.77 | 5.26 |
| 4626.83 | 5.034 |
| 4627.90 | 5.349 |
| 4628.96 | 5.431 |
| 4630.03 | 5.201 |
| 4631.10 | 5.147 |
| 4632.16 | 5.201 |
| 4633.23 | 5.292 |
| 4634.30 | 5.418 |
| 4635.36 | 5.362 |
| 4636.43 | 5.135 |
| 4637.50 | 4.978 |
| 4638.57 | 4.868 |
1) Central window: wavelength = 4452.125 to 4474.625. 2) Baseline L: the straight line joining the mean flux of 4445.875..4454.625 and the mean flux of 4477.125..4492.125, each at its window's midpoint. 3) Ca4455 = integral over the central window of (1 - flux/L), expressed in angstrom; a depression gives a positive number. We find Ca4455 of 2.2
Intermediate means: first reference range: 5.12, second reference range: 5.1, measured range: 4.61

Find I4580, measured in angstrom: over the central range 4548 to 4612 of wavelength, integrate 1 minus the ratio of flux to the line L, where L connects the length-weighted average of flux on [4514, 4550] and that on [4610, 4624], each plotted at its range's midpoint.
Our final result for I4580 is 2.8 angstrom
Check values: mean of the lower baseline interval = 4.99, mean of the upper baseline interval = 5.43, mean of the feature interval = 5.01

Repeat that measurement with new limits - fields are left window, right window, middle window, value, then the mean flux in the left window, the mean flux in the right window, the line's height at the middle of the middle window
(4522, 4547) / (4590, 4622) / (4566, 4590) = -0.52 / 4.85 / 5.11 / 5.01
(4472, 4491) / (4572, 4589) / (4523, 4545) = 1.50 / 5.22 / 5.06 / 5.13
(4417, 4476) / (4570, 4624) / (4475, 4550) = -3.41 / 4.66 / 5.13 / 4.87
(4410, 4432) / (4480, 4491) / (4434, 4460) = 0.94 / 4.59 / 5.13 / 4.81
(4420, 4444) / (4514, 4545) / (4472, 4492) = -1.98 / 4.47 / 4.96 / 4.72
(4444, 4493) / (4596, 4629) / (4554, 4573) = 0.35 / 4.88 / 5.23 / 5.11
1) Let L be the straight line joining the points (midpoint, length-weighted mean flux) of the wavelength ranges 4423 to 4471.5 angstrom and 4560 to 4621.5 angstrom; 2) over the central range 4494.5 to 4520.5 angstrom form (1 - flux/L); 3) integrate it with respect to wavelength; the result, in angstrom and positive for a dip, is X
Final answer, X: -2.4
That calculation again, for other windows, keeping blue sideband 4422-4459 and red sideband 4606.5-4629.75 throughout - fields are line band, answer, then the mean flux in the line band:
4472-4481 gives -1.0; 5.26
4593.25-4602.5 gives 0.6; 4.93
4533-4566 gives 0.5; 4.97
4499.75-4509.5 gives -1.1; 5.38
